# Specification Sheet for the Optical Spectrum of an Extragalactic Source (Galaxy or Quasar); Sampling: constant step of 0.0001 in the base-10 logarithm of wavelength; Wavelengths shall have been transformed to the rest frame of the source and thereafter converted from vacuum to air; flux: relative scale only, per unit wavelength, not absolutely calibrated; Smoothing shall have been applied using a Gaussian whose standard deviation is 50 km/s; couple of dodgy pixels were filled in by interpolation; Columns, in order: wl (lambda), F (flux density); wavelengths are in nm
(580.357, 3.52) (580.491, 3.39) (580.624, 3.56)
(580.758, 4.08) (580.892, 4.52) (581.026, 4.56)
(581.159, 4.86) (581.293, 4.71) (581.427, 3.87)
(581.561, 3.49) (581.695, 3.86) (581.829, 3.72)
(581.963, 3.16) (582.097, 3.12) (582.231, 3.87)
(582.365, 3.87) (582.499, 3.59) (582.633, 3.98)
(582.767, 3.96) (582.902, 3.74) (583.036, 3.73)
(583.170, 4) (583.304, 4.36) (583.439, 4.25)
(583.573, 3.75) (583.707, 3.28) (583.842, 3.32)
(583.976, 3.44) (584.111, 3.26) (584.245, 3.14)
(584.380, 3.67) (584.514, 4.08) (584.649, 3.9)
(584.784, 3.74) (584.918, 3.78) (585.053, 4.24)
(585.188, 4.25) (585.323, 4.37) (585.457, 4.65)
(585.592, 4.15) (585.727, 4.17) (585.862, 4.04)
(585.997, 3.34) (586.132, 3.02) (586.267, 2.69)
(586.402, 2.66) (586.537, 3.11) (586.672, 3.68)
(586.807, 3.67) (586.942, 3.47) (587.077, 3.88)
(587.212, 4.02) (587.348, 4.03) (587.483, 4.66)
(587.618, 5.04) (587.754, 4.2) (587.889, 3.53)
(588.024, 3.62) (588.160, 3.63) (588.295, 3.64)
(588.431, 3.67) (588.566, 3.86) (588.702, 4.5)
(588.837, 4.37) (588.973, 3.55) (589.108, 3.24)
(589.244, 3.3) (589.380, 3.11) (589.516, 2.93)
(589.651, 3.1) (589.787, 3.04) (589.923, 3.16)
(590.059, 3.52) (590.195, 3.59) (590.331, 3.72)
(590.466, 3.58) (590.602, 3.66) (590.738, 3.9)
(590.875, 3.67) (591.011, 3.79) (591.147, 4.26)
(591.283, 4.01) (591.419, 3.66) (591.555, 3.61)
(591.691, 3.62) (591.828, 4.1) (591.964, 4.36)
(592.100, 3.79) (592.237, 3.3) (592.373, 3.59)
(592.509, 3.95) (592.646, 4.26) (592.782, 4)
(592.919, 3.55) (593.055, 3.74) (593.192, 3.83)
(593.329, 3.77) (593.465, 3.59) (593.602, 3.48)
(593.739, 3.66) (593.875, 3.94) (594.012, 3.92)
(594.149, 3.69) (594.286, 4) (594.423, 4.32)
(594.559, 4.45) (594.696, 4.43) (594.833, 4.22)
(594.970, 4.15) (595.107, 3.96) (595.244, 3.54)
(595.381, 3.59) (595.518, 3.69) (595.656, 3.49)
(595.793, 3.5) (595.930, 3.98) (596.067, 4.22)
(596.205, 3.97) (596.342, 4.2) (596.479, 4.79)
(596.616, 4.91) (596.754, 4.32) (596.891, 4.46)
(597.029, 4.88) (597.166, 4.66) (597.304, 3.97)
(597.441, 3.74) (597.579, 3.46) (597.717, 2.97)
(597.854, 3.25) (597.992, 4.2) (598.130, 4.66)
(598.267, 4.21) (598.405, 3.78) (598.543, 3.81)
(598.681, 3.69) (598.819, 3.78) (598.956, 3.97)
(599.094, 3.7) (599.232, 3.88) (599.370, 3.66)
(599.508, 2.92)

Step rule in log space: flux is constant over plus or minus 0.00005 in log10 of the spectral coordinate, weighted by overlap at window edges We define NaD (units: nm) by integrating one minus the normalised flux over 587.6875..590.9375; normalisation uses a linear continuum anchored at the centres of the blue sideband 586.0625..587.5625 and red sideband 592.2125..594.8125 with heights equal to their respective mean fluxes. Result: 0.08 nm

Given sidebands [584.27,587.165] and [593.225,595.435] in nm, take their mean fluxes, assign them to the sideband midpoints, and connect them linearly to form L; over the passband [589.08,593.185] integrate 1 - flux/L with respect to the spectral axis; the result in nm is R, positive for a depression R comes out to 0.22 nm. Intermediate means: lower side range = 3.73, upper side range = 3.92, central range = 3.64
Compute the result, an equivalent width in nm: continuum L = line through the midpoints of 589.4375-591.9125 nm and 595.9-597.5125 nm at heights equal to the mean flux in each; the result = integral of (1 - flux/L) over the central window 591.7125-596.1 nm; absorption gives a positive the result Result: 0.14 nm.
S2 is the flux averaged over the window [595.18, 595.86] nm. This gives 3.56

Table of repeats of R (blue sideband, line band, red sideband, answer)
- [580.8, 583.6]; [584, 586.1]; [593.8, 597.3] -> 0.05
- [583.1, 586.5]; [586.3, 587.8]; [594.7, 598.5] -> -0.01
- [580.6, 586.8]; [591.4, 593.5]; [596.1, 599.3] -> 0.08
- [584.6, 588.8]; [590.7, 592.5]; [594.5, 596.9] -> 0.07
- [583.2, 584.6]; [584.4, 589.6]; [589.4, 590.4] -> -0.46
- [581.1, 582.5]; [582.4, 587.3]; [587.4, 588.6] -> 0.22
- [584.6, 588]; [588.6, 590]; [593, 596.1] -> 0.15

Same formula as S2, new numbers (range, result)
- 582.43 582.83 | 3.85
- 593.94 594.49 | 3.98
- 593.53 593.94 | 3.69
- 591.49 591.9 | 3.78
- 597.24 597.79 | 3.53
